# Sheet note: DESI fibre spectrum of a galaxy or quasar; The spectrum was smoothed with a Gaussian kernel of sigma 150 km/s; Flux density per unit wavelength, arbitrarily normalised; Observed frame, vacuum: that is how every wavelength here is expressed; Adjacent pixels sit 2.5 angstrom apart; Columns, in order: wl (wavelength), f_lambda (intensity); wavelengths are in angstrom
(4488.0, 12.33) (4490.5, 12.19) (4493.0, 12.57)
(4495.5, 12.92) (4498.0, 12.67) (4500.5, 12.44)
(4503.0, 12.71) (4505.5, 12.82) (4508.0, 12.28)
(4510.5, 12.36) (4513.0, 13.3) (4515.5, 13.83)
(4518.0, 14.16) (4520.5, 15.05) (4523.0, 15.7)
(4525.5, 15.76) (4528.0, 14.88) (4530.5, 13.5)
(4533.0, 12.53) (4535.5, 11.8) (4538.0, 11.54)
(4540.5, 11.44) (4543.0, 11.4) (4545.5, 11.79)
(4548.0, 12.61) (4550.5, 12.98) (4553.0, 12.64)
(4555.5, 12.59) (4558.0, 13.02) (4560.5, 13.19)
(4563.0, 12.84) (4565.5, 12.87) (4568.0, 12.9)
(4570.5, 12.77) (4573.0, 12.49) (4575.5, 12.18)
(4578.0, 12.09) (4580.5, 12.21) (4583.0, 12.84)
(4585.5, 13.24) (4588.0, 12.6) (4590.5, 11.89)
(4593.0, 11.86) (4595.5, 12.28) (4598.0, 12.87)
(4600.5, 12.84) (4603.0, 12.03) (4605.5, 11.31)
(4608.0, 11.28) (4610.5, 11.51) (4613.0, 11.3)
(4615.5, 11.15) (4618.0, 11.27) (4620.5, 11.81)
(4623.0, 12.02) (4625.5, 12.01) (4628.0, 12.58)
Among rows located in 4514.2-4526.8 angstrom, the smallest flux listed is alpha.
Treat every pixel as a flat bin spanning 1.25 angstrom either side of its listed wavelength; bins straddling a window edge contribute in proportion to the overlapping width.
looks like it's 13.83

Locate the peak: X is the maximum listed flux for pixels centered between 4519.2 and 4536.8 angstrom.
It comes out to 15.76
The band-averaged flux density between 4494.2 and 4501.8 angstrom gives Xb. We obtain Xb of 12.7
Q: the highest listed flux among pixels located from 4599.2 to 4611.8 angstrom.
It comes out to 12.84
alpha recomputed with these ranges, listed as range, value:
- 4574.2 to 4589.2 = 12.09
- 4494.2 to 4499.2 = 12.67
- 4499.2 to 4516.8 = 12.28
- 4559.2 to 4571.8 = 12.77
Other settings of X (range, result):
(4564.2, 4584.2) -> 12.9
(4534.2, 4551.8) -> 12.98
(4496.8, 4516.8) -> 13.83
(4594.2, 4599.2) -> 12.87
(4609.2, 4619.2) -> 11.51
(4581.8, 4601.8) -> 13.24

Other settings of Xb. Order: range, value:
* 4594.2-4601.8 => 12.7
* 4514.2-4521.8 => 14.3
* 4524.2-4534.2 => 14.2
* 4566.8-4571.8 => 12.8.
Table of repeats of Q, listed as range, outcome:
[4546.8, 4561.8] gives 13.19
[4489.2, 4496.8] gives 12.92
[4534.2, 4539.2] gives 11.8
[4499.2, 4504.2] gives 12.71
